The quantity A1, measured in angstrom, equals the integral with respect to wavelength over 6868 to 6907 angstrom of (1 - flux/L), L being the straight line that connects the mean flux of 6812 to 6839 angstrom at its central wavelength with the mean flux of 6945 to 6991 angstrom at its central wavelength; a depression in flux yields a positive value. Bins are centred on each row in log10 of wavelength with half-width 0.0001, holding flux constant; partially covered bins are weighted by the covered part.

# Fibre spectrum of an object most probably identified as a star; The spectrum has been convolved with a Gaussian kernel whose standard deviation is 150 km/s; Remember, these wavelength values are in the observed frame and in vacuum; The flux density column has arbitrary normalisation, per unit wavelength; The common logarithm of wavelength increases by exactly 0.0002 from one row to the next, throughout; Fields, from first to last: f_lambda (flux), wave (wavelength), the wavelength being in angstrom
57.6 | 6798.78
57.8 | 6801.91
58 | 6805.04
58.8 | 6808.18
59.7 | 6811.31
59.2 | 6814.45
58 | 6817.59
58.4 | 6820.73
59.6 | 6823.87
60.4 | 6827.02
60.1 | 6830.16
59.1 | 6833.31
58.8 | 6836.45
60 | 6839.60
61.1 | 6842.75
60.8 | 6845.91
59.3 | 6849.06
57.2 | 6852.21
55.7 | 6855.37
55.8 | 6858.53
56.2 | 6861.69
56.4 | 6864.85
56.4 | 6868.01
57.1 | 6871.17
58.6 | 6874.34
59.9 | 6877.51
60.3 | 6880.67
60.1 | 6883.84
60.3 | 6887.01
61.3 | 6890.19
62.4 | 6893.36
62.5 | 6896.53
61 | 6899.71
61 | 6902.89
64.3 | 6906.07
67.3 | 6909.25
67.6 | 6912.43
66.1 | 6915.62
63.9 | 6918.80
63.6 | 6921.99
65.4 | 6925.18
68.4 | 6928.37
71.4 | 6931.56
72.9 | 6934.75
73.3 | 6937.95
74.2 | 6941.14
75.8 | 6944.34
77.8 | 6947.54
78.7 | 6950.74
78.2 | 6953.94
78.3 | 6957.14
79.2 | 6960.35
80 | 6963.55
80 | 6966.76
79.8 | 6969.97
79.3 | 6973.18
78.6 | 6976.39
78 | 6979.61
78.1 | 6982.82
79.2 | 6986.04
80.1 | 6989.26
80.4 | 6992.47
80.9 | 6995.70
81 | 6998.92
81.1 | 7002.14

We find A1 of 4.2 angstrom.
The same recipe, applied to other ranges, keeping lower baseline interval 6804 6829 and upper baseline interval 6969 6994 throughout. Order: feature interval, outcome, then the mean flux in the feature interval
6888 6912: 2.2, 63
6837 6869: 2.8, 57.9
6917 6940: 1.3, 68.5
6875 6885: 1.0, 60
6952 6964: -0.4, 78.9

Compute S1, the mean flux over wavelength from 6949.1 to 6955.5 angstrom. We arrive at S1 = 78.5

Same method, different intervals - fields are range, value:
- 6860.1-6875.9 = 56.9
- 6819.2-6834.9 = 59.5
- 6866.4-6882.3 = 58.5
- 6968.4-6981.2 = 78.9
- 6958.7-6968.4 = 79.7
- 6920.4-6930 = 65.8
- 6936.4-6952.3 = 76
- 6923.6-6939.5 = 70.3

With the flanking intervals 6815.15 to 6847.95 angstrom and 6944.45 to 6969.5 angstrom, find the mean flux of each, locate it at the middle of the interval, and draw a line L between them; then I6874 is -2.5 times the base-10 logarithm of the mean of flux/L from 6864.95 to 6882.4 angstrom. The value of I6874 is 0.14 mag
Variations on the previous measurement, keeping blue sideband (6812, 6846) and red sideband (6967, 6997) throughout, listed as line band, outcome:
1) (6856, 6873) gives 0.14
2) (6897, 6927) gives 0.09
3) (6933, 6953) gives -0.02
